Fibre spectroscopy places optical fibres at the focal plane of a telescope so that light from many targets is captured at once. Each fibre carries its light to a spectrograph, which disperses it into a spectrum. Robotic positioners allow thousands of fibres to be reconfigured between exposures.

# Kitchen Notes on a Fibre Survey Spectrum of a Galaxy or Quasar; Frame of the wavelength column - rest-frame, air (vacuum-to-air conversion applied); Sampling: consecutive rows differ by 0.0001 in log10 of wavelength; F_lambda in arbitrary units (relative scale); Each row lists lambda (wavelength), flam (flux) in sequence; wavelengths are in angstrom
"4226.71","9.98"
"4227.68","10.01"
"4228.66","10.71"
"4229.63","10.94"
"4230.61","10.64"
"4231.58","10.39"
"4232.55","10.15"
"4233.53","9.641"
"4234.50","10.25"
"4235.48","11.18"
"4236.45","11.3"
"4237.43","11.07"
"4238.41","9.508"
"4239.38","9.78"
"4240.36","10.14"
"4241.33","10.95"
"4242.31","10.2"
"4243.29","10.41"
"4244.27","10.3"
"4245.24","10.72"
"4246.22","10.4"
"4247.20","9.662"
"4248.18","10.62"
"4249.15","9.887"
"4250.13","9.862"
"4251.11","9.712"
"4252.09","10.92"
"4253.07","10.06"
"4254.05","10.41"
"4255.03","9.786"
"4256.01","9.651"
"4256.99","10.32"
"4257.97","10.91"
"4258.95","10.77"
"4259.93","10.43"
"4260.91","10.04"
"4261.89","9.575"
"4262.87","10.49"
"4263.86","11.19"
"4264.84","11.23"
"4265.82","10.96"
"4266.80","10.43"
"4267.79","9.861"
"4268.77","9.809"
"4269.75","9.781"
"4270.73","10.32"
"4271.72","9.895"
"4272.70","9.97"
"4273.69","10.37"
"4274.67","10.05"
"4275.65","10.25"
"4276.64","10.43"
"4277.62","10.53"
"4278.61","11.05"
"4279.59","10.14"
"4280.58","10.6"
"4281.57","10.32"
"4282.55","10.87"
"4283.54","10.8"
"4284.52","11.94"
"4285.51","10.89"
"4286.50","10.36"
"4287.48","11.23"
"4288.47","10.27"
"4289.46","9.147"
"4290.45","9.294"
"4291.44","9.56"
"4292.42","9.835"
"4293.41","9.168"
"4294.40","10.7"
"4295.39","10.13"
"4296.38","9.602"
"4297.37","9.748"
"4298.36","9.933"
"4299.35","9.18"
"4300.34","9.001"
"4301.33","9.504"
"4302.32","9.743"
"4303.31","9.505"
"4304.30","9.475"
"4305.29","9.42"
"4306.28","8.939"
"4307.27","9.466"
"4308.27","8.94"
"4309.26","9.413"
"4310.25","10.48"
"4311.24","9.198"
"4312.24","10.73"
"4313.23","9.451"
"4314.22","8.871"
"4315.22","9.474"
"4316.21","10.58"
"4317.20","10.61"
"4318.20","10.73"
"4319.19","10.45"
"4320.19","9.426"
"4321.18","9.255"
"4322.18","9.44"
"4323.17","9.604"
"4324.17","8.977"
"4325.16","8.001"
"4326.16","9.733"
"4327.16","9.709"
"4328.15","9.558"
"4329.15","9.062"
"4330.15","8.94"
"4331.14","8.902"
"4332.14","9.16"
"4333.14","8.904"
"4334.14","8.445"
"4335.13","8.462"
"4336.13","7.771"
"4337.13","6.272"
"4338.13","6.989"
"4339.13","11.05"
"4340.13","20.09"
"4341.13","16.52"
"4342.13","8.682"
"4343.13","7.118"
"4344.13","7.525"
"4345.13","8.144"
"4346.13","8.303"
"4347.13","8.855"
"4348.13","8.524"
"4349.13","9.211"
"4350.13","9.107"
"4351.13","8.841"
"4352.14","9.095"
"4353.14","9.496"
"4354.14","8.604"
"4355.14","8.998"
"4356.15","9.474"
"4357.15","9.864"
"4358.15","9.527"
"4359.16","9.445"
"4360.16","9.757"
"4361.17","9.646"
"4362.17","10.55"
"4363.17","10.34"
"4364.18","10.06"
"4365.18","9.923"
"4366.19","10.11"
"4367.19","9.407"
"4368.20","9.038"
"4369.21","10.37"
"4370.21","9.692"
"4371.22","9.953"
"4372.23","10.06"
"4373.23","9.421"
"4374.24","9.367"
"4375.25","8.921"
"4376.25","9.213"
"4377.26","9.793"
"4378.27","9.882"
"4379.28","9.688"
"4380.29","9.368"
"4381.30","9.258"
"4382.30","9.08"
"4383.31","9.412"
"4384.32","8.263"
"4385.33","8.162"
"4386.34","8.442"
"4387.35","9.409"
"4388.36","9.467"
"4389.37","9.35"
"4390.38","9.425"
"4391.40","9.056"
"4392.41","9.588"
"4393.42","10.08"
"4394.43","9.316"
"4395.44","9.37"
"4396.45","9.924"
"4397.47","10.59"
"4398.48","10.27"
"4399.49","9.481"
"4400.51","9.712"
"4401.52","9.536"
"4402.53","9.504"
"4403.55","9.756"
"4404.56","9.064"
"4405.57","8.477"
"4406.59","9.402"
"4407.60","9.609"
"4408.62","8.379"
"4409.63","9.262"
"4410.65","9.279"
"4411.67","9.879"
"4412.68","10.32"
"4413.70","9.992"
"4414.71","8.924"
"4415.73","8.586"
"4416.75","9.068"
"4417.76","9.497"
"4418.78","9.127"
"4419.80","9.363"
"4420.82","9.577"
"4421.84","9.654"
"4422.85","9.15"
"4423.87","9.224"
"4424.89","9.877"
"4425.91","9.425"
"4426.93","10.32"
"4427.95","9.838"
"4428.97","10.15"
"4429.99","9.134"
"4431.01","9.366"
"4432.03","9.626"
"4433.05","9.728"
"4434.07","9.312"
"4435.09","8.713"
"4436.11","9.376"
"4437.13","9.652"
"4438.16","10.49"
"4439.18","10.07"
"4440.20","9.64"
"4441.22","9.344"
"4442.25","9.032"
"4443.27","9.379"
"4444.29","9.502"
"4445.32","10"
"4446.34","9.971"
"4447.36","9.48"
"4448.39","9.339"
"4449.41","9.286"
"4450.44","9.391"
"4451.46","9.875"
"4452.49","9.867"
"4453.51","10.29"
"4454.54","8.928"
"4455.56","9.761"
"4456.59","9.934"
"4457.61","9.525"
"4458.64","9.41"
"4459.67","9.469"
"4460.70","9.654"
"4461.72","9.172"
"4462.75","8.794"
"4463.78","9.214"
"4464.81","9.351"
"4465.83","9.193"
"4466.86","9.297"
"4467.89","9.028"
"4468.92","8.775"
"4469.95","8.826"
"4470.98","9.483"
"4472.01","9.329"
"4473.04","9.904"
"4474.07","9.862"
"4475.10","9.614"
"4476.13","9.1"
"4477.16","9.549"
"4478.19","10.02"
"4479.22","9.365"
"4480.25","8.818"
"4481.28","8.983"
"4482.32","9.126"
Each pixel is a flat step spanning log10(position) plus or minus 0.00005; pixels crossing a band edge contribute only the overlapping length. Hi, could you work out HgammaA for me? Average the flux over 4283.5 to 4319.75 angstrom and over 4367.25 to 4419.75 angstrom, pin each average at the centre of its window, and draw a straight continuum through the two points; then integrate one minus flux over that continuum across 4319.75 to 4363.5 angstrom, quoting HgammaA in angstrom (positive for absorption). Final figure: 1.26 angstrom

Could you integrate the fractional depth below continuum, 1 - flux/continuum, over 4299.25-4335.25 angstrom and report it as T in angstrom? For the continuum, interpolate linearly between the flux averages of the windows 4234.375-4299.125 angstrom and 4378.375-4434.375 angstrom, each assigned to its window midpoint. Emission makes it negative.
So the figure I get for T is 1.96 angstrom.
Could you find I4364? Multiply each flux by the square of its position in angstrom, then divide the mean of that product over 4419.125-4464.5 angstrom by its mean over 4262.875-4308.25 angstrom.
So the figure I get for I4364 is 1.0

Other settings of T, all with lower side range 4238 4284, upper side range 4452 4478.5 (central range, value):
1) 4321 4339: 2.2 angstrom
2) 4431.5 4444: 0.0 angstrom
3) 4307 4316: 0.4 angstrom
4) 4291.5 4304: 0.6 angstrom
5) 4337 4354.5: 0.5 angstrom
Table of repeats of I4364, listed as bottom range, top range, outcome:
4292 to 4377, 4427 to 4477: 1.05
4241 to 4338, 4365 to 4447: 1.01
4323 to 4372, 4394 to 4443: 1.04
